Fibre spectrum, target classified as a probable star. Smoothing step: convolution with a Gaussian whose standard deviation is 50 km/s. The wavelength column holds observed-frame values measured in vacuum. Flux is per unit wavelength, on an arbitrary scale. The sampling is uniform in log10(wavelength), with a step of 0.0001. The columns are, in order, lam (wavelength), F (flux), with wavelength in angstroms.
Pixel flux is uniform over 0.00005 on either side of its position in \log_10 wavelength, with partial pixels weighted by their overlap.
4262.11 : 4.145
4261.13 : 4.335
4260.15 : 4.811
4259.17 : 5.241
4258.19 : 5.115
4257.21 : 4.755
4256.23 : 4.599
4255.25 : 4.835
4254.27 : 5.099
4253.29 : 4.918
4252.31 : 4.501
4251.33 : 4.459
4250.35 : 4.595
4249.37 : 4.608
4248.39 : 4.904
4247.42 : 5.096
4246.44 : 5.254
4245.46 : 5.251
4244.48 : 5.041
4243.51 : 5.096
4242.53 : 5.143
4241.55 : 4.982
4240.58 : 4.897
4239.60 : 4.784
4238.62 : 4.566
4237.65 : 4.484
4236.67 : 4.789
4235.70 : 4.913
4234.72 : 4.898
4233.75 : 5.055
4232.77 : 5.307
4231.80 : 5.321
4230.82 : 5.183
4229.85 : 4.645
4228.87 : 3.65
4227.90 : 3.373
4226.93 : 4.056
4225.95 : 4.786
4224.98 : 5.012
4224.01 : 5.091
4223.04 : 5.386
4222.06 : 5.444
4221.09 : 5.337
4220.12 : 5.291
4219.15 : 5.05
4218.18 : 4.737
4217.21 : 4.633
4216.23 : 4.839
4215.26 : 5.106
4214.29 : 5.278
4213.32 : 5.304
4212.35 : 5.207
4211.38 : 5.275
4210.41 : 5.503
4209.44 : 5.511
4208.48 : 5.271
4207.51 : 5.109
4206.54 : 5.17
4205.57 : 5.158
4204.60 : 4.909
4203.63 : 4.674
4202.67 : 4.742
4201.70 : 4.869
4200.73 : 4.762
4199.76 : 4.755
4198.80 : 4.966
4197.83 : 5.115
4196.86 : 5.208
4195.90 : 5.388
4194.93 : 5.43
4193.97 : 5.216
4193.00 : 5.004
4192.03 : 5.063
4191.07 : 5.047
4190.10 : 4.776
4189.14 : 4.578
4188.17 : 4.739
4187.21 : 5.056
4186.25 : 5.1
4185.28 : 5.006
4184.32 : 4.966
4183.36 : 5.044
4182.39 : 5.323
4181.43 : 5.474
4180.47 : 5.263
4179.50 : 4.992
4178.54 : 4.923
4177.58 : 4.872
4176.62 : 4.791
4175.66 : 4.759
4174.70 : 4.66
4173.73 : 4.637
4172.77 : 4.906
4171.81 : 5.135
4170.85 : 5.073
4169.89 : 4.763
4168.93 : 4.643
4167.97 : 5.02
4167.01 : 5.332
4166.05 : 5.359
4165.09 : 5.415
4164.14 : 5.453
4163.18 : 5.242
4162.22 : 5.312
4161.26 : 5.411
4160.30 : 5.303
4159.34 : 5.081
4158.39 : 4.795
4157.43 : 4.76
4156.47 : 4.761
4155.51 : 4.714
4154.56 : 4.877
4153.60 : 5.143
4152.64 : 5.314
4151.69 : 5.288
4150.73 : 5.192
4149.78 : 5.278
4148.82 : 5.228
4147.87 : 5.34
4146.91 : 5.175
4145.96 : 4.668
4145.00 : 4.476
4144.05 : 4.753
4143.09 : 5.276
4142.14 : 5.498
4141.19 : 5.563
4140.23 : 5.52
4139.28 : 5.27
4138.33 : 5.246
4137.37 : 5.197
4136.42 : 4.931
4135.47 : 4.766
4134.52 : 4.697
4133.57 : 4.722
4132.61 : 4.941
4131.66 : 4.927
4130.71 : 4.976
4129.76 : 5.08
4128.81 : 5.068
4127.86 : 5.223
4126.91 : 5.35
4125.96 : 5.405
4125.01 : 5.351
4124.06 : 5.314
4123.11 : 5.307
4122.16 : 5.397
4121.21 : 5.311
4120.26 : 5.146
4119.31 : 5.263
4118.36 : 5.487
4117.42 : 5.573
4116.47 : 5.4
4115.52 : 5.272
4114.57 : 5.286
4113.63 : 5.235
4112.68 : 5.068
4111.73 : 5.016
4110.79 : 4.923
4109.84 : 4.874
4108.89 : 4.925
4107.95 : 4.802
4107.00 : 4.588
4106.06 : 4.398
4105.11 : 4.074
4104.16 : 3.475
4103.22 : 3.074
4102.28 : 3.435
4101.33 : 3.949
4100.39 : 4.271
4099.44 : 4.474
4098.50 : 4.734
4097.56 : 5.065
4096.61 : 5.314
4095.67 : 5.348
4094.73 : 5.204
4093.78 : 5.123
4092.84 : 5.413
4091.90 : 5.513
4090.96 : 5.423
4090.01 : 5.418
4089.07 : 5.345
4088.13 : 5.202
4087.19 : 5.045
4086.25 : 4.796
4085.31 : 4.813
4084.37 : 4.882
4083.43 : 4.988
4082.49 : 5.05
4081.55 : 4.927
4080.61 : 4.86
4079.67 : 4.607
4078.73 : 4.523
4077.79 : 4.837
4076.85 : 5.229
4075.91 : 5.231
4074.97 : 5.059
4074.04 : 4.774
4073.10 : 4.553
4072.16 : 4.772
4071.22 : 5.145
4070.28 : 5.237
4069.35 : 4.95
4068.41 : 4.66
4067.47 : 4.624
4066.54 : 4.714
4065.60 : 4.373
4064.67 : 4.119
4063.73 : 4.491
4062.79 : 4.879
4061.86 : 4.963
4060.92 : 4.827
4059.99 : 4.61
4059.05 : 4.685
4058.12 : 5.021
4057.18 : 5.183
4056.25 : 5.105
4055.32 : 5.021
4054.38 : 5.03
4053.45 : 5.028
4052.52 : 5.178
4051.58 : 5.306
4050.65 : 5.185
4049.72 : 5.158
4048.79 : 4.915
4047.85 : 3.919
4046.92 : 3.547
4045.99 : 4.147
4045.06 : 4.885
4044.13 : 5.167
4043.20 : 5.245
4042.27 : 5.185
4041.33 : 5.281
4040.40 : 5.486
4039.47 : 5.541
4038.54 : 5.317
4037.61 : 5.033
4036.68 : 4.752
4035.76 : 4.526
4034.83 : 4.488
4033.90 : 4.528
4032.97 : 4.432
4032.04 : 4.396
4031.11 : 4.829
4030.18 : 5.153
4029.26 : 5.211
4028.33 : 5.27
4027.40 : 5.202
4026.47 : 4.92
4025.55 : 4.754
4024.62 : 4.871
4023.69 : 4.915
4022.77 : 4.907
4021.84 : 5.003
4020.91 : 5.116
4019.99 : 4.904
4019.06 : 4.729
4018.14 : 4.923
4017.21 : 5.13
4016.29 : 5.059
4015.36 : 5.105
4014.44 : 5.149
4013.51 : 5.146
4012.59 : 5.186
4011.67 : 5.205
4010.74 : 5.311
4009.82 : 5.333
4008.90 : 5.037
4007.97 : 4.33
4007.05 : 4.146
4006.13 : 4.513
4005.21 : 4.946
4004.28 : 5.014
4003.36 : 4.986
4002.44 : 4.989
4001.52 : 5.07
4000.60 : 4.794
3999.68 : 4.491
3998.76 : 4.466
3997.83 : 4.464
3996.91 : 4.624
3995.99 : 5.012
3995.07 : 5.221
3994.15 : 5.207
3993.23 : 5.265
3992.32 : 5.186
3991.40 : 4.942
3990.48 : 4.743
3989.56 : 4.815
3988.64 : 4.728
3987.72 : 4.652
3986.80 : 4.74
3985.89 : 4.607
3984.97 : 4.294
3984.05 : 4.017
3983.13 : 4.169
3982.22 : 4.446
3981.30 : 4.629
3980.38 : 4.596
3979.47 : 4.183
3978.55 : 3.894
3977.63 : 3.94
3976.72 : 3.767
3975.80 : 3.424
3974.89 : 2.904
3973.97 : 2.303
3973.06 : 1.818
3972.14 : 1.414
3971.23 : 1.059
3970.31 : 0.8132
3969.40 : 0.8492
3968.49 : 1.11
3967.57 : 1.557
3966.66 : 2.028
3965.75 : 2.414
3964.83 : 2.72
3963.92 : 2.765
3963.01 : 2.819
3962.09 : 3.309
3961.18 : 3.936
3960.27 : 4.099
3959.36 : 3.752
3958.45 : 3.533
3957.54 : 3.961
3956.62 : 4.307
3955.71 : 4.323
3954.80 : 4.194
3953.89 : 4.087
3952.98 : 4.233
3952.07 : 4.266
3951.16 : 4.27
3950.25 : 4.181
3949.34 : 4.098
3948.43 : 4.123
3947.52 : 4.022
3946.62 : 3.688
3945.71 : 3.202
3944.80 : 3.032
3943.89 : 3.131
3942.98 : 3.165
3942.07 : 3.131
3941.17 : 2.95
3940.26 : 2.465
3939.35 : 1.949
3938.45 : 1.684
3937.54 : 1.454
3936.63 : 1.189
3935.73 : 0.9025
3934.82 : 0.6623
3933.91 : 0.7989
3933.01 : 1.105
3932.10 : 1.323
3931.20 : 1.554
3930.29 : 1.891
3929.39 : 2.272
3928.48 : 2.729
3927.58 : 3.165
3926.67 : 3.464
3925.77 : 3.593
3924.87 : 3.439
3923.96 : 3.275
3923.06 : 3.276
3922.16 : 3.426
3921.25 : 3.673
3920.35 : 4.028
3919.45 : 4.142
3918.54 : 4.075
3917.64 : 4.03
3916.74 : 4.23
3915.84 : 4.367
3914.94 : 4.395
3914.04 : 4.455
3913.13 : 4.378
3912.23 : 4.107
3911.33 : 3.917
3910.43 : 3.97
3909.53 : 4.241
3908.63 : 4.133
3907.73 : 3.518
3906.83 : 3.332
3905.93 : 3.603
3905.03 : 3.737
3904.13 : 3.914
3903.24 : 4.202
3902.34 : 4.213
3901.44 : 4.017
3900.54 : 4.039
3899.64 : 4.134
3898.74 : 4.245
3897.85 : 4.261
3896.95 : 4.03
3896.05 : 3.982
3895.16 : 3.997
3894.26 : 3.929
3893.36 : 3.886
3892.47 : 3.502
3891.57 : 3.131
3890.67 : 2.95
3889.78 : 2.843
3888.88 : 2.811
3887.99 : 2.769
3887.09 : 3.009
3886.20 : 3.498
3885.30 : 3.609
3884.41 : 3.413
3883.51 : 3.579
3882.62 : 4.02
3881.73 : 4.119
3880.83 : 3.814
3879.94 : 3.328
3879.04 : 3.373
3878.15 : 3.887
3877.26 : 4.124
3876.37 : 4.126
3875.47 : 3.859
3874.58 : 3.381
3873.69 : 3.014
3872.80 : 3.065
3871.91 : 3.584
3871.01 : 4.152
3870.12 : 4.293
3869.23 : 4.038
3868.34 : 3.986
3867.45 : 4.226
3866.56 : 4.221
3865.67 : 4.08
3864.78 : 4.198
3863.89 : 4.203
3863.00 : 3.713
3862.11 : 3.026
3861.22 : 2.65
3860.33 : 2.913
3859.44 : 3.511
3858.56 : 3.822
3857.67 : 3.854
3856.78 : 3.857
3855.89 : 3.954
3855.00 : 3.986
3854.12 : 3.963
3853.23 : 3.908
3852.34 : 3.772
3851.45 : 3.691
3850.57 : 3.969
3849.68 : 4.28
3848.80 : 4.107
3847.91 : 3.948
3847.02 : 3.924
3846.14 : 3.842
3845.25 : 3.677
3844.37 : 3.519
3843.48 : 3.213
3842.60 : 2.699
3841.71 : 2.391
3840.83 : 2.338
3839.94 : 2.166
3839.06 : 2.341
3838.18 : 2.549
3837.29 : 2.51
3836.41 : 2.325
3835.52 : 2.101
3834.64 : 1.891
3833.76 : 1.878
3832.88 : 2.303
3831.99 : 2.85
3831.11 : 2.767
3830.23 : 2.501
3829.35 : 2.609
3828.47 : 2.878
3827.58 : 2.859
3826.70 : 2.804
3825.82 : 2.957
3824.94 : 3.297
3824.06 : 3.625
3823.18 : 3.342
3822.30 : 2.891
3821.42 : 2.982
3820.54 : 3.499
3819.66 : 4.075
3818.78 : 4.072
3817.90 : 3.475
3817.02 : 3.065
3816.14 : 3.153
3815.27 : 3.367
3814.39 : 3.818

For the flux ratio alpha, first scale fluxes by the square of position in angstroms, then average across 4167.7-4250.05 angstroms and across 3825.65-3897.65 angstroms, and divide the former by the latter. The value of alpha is 1.7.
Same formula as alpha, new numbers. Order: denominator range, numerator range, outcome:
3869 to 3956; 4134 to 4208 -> 1.67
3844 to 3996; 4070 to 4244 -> 1.59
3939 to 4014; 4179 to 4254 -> 1.43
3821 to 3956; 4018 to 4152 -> 1.62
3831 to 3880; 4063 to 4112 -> 1.57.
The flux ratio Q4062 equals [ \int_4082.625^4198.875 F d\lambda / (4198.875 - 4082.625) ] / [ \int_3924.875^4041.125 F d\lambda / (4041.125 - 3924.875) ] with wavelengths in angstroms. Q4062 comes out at 1.29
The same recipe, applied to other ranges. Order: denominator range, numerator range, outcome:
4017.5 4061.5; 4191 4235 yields 1.02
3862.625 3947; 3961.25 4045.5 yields 1.28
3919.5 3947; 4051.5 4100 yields 1.95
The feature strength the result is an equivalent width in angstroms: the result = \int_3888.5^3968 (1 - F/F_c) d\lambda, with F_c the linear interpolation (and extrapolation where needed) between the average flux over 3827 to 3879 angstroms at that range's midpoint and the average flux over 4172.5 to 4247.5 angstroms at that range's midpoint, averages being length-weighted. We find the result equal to 7.4 angstroms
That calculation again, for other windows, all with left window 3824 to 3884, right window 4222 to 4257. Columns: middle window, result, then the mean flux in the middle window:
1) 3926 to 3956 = 7.4 angstroms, 2.81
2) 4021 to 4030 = -2.2 angstroms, 5.01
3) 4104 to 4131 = -4.3 angstroms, 5.07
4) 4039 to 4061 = -4.4 angstroms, 4.95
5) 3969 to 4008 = -2.1 angstroms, 4.11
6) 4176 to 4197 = -1.9 angstroms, 5.05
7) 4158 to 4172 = -1.9 angstroms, 5.16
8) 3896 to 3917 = -2.8 angstroms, 4.06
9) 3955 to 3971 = 4.0 angstroms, 2.84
